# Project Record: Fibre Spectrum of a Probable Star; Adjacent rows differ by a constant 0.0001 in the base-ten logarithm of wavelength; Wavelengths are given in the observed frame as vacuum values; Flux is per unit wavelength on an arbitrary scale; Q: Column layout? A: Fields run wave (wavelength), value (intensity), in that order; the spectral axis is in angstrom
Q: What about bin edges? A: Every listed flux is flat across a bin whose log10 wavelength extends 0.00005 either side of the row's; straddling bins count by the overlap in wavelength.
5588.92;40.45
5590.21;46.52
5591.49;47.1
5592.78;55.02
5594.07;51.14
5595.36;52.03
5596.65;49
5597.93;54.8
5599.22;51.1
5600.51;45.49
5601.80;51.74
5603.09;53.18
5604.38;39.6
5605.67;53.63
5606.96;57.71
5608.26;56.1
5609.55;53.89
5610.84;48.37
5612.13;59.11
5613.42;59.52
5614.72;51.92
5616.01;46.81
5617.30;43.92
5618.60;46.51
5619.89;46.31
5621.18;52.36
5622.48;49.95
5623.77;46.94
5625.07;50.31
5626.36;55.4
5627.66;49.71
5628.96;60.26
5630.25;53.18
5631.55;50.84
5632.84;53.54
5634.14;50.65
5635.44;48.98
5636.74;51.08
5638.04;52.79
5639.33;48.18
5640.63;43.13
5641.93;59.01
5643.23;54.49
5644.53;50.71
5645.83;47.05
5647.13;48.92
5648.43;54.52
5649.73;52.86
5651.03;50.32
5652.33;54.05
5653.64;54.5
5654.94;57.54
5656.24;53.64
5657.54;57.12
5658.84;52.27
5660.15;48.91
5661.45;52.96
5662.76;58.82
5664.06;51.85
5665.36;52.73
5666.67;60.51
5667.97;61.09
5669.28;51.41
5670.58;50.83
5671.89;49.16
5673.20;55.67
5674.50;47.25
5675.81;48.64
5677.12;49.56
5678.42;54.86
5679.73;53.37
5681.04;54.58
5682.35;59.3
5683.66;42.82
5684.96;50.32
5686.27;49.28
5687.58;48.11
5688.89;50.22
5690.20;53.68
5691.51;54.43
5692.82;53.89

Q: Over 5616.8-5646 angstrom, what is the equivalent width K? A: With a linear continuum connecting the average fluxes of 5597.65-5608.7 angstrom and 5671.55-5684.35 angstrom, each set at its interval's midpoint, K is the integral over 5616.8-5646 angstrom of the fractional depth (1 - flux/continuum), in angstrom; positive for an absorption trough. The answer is 0.35 angstrom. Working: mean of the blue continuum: 51.2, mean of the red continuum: 51.6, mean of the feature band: 50.8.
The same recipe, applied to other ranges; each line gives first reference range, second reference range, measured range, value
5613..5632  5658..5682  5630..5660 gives -0.1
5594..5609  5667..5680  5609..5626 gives 0.3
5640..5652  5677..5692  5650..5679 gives -1.0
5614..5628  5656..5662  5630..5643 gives -0.1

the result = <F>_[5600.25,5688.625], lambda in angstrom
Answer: 51.9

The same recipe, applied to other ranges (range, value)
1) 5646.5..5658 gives 53.7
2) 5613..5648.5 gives 50.8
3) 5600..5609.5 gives 51.3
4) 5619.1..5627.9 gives 50.1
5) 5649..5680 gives 53.3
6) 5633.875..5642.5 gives 50.5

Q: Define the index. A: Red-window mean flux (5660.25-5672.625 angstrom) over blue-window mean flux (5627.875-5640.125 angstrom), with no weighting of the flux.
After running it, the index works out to 1.0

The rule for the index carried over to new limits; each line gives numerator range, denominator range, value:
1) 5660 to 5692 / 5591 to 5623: 1.03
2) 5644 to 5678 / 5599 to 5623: 1.04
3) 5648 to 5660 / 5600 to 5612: 1.05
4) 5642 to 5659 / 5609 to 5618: 1.02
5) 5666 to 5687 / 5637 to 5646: 1.03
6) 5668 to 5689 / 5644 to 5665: 0.97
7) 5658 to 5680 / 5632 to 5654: 1.03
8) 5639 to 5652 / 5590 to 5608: 1.01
